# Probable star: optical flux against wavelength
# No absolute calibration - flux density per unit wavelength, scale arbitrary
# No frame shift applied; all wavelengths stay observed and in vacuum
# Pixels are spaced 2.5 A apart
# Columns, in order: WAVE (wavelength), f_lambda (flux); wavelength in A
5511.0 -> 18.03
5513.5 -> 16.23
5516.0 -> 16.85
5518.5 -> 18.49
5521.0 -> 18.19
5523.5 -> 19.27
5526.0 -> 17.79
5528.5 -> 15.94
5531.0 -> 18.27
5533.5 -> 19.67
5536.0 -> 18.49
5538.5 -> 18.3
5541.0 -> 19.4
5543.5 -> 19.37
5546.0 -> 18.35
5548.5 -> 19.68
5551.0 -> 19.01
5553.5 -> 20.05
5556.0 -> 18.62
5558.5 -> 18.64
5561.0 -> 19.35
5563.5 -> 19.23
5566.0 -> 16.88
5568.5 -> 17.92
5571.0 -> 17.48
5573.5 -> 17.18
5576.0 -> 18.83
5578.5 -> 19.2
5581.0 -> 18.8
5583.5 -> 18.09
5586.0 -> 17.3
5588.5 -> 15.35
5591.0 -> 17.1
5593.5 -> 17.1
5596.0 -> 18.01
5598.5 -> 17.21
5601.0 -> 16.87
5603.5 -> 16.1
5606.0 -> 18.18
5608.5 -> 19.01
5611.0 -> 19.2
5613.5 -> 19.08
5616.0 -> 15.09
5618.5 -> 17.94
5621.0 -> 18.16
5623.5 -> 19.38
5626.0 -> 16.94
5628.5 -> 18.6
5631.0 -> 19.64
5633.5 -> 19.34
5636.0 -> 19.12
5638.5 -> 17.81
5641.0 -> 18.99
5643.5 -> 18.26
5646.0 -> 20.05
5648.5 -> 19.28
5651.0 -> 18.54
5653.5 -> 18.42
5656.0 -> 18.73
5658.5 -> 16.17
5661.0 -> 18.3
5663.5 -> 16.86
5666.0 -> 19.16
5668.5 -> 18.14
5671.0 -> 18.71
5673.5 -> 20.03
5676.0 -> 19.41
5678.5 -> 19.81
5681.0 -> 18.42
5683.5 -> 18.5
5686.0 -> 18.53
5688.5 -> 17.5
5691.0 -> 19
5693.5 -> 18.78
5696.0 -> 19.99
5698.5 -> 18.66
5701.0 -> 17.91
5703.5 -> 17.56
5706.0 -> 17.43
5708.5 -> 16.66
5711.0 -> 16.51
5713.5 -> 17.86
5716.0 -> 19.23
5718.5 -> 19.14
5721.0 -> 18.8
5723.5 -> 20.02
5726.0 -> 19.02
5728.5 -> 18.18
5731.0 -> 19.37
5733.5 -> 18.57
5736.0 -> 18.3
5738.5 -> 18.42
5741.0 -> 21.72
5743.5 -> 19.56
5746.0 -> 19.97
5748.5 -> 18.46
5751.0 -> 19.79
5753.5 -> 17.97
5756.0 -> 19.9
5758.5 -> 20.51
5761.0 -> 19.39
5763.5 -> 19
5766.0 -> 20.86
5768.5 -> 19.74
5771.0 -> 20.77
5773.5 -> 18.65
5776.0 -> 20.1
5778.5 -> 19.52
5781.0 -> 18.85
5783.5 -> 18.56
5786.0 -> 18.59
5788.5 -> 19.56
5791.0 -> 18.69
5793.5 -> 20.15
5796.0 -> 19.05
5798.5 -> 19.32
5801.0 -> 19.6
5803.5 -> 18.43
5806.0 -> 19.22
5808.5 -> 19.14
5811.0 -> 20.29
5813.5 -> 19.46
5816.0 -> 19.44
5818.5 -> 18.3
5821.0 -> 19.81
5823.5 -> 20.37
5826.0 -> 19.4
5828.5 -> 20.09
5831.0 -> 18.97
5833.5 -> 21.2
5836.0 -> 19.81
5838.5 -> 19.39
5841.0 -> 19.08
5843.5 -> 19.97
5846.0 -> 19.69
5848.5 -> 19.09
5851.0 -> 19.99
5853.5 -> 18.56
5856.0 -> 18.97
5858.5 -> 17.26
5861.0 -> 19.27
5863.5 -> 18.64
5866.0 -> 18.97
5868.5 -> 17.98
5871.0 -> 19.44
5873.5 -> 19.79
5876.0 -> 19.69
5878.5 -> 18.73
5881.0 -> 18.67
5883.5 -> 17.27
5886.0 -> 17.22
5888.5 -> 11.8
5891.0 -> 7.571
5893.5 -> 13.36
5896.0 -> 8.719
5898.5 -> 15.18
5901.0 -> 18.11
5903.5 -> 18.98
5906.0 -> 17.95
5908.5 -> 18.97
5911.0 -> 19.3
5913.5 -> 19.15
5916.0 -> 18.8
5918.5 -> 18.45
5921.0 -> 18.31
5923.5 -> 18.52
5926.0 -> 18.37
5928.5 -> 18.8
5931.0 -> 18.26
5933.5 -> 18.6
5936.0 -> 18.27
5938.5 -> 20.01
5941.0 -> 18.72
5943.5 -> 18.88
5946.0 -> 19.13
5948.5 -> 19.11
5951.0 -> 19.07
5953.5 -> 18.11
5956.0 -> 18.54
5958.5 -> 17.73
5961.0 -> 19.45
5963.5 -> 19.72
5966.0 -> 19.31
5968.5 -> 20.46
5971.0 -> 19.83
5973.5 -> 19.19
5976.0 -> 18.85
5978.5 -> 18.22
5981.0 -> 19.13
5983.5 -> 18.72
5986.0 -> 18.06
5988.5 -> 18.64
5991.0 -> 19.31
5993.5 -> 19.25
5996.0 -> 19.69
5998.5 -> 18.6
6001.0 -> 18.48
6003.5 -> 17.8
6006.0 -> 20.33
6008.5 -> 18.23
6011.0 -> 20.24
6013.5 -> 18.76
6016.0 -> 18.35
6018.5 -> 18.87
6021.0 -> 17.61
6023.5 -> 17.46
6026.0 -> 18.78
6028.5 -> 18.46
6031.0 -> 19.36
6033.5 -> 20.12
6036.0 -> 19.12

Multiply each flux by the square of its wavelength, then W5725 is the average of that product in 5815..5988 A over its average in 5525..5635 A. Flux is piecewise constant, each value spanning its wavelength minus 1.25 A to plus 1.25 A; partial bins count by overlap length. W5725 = 1.13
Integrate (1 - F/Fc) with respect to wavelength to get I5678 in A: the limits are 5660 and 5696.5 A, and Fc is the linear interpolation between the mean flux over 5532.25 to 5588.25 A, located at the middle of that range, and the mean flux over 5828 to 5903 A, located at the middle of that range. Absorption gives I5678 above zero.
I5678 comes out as -0.9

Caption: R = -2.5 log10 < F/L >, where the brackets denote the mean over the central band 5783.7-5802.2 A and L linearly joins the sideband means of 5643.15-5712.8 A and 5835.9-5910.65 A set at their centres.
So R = -0.077 mag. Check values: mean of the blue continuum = 18.4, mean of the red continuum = 17.6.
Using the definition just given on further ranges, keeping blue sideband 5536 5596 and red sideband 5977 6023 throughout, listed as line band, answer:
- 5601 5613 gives 0.02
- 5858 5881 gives -0.02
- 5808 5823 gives -0.05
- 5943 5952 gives -0.02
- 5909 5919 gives -0.02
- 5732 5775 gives -0.06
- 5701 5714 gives 0.07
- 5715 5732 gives -0.04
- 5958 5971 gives -0.04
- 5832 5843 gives -0.07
